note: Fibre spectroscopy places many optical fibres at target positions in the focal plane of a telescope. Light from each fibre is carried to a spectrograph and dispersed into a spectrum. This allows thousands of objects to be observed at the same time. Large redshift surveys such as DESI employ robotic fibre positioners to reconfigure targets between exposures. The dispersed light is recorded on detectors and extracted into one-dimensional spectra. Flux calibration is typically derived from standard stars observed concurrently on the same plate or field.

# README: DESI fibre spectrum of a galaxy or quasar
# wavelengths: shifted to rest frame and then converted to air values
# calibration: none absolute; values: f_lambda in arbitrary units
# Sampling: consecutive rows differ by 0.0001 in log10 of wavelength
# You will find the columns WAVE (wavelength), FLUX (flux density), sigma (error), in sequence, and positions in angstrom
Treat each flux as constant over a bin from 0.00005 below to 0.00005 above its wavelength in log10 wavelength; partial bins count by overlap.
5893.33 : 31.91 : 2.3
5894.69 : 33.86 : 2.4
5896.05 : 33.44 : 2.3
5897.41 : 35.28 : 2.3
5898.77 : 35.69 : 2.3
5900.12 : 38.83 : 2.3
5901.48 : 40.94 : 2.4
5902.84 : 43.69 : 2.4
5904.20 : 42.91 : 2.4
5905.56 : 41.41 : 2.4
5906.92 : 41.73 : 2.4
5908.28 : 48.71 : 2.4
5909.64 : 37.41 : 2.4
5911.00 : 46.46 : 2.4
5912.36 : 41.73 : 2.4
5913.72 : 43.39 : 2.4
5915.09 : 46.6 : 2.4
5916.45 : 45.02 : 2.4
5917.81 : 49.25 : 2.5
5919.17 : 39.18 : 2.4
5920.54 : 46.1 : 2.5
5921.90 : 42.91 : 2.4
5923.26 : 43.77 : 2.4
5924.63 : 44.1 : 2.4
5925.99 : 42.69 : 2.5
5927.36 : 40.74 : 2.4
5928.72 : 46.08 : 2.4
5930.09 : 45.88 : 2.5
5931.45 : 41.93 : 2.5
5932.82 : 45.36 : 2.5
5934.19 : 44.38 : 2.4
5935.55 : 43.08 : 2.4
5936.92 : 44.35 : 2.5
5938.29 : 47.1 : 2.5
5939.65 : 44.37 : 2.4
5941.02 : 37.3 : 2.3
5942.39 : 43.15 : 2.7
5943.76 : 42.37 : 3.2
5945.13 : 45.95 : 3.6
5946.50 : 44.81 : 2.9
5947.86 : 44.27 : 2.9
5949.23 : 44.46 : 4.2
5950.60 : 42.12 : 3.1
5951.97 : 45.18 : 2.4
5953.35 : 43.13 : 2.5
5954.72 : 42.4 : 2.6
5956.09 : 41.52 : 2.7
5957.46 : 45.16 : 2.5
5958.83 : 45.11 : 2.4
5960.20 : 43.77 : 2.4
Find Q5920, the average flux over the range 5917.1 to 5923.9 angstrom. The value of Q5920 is 44.3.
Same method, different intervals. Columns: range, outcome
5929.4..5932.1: 43.9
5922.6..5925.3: 43.8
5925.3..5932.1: 43.5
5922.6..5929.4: 43.5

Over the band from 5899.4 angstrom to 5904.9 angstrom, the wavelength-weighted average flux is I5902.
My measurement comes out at 41.6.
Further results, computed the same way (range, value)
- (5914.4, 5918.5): 46.9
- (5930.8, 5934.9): 43.9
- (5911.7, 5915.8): 43.9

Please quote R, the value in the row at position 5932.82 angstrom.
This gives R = 45.36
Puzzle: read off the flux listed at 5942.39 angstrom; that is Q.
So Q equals 43.15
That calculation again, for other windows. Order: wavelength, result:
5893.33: 31.91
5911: 46.46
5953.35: 43.13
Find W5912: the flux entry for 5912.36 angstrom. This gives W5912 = 41.73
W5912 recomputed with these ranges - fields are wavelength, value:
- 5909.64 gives 37.41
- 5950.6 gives 42.12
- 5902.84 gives 43.69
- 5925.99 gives 42.69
